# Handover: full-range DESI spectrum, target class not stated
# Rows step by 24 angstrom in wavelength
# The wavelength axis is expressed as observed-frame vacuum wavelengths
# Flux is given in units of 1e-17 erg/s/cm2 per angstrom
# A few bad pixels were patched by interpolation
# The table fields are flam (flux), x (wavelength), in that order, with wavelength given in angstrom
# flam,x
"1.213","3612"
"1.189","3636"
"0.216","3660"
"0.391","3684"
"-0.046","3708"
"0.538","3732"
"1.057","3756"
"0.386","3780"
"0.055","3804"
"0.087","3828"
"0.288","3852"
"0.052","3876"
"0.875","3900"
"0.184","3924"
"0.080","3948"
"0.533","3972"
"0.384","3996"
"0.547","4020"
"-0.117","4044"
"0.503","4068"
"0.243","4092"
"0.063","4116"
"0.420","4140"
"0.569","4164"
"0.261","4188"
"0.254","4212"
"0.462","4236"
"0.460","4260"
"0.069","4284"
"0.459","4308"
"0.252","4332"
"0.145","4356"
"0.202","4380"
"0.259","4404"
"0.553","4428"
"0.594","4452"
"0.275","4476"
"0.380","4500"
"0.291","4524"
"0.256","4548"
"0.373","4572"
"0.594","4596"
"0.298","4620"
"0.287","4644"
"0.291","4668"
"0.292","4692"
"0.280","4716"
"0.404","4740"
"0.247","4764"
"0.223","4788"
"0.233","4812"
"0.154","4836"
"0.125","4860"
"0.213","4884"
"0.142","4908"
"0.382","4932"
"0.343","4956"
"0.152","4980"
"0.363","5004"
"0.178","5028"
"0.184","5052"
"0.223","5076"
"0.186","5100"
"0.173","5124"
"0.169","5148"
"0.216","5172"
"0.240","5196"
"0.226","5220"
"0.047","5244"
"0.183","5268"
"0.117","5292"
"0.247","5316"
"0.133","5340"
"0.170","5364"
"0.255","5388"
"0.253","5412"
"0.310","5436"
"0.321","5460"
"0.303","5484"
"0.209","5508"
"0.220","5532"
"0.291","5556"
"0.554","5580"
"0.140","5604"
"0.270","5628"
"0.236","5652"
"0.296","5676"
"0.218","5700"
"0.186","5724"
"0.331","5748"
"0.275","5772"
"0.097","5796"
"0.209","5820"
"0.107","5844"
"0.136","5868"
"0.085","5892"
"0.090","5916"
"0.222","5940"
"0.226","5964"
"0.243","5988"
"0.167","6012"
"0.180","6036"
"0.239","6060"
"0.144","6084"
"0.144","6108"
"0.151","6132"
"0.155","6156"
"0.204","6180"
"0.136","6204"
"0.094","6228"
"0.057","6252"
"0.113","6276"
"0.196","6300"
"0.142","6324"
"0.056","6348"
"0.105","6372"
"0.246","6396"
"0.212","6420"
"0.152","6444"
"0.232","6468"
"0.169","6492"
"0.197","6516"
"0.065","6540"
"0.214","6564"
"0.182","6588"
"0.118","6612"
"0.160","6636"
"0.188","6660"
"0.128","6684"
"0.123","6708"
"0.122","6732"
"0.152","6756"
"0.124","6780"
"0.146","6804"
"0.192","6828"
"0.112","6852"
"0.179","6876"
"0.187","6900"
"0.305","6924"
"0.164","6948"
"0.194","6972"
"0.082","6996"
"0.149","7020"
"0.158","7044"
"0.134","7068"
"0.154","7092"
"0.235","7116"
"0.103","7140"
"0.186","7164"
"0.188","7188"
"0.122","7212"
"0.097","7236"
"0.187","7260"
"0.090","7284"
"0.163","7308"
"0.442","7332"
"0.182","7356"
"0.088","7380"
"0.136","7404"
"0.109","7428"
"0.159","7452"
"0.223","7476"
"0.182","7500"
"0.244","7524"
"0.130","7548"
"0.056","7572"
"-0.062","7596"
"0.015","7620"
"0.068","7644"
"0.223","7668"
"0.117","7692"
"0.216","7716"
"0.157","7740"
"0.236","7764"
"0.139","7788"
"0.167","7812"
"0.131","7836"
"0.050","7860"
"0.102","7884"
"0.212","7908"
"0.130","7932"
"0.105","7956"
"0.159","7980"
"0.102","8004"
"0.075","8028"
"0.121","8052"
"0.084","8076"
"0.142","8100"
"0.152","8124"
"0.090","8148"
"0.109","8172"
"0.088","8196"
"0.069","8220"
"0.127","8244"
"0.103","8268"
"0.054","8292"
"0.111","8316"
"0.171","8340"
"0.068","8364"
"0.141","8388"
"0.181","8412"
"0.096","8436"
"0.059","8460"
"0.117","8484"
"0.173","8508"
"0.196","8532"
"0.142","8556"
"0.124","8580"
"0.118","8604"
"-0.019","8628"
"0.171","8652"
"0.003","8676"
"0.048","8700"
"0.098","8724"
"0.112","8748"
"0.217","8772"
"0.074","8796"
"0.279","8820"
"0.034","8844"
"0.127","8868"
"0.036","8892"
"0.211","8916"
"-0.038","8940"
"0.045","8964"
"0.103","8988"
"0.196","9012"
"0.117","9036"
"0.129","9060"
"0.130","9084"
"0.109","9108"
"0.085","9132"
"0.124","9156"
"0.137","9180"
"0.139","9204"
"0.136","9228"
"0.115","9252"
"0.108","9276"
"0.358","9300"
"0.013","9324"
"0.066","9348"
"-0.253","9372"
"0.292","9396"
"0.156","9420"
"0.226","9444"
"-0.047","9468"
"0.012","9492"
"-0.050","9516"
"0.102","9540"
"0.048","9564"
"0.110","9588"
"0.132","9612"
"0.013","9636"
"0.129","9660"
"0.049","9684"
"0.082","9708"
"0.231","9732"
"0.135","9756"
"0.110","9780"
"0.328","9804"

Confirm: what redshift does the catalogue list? 0.116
